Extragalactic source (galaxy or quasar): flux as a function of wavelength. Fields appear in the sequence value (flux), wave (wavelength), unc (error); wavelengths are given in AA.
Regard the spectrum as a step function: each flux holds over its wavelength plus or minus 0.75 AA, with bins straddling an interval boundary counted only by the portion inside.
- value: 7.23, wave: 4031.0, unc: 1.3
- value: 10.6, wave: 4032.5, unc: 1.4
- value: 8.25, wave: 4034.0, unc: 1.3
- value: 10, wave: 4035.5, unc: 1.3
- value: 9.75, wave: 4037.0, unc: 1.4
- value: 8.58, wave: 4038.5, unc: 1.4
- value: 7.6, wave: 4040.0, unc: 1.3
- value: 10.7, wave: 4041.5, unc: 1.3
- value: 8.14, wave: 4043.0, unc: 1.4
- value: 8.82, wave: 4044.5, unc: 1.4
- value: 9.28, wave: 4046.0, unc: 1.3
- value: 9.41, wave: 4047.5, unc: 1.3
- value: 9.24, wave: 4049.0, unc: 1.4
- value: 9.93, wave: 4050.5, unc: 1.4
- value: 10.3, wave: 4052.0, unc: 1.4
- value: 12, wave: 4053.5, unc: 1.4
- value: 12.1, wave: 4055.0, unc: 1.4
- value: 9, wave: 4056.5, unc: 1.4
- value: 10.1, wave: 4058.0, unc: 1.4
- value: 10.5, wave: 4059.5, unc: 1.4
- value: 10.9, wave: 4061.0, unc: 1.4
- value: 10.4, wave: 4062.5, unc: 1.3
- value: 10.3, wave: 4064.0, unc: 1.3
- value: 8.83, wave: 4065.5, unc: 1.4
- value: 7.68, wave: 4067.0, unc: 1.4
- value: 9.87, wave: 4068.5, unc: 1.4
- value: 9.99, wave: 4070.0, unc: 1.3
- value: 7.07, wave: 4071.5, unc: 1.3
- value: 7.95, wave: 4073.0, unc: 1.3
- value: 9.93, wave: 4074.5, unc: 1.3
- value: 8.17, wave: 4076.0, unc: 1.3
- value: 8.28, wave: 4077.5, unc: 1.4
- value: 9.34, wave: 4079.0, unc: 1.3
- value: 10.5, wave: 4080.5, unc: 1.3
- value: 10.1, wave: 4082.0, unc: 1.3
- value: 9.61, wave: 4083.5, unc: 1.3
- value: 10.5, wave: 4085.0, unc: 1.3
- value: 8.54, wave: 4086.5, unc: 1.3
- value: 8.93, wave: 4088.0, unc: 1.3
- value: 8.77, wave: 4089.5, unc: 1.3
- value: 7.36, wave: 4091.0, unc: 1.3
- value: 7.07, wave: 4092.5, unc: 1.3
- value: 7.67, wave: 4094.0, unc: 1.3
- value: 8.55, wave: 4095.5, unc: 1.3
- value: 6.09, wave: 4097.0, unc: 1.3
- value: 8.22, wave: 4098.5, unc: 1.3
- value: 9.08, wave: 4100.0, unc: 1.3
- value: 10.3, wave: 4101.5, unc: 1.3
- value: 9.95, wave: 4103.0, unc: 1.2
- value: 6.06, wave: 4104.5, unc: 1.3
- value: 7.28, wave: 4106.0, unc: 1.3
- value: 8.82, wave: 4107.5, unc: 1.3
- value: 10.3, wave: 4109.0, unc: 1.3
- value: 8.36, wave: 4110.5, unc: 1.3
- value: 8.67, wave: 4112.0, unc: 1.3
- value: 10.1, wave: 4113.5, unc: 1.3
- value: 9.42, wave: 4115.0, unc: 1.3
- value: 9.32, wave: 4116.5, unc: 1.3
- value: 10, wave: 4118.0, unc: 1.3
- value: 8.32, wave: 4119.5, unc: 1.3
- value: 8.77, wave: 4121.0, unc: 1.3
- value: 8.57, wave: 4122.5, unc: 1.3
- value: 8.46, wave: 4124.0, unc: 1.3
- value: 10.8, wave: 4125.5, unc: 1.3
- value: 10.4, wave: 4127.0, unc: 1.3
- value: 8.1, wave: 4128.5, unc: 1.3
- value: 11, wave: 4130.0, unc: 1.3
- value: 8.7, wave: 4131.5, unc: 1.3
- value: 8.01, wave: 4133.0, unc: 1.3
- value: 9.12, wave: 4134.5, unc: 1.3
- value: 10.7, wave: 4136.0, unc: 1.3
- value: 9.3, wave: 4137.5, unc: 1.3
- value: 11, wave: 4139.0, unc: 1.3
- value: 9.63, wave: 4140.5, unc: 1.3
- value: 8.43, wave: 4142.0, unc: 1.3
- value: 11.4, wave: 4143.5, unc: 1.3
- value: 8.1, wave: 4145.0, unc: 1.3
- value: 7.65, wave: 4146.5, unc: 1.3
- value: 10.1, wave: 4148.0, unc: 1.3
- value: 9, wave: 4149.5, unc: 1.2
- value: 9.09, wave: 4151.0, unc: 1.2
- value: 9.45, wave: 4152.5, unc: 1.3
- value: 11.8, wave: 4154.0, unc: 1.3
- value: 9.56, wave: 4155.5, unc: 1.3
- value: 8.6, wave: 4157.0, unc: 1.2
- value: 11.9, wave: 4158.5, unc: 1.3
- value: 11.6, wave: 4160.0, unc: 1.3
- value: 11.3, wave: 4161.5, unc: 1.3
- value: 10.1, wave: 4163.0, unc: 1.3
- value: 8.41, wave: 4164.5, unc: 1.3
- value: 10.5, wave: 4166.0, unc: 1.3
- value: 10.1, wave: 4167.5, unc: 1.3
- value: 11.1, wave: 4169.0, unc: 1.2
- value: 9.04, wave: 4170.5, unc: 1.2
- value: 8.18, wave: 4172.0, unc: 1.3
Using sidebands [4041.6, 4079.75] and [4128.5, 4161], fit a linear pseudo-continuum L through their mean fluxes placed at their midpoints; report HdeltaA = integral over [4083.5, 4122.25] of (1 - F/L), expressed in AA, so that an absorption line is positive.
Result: 3.8 AA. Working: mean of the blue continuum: 9.52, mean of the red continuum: 9.7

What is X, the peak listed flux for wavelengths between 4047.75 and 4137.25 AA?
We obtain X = 12.1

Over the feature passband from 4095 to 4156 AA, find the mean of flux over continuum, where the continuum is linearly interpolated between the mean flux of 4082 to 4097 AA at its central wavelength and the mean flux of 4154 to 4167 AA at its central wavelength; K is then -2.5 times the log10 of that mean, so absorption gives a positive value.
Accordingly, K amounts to 0.03 mag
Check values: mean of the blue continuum 8.51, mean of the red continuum 10.3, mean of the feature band 9.17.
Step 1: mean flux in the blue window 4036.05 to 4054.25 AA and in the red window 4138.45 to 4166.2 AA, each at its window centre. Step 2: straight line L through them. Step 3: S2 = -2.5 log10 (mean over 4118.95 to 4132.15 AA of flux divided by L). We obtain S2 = 0.06 mag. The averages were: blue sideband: 9.48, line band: 9.25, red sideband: 9.85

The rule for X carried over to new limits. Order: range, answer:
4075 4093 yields 10.5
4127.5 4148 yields 11.4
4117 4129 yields 10.8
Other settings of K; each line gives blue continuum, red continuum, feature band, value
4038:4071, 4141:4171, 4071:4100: 0.14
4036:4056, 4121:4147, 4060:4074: 0.04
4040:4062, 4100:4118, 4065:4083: 0.07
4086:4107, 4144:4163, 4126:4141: -0.04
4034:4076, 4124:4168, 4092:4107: 0.19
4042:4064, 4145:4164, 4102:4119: 0.12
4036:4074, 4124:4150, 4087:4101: 0.18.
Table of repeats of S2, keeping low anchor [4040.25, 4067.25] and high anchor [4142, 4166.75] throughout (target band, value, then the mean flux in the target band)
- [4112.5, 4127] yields 0.06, 9.35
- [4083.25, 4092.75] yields 0.13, 8.72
